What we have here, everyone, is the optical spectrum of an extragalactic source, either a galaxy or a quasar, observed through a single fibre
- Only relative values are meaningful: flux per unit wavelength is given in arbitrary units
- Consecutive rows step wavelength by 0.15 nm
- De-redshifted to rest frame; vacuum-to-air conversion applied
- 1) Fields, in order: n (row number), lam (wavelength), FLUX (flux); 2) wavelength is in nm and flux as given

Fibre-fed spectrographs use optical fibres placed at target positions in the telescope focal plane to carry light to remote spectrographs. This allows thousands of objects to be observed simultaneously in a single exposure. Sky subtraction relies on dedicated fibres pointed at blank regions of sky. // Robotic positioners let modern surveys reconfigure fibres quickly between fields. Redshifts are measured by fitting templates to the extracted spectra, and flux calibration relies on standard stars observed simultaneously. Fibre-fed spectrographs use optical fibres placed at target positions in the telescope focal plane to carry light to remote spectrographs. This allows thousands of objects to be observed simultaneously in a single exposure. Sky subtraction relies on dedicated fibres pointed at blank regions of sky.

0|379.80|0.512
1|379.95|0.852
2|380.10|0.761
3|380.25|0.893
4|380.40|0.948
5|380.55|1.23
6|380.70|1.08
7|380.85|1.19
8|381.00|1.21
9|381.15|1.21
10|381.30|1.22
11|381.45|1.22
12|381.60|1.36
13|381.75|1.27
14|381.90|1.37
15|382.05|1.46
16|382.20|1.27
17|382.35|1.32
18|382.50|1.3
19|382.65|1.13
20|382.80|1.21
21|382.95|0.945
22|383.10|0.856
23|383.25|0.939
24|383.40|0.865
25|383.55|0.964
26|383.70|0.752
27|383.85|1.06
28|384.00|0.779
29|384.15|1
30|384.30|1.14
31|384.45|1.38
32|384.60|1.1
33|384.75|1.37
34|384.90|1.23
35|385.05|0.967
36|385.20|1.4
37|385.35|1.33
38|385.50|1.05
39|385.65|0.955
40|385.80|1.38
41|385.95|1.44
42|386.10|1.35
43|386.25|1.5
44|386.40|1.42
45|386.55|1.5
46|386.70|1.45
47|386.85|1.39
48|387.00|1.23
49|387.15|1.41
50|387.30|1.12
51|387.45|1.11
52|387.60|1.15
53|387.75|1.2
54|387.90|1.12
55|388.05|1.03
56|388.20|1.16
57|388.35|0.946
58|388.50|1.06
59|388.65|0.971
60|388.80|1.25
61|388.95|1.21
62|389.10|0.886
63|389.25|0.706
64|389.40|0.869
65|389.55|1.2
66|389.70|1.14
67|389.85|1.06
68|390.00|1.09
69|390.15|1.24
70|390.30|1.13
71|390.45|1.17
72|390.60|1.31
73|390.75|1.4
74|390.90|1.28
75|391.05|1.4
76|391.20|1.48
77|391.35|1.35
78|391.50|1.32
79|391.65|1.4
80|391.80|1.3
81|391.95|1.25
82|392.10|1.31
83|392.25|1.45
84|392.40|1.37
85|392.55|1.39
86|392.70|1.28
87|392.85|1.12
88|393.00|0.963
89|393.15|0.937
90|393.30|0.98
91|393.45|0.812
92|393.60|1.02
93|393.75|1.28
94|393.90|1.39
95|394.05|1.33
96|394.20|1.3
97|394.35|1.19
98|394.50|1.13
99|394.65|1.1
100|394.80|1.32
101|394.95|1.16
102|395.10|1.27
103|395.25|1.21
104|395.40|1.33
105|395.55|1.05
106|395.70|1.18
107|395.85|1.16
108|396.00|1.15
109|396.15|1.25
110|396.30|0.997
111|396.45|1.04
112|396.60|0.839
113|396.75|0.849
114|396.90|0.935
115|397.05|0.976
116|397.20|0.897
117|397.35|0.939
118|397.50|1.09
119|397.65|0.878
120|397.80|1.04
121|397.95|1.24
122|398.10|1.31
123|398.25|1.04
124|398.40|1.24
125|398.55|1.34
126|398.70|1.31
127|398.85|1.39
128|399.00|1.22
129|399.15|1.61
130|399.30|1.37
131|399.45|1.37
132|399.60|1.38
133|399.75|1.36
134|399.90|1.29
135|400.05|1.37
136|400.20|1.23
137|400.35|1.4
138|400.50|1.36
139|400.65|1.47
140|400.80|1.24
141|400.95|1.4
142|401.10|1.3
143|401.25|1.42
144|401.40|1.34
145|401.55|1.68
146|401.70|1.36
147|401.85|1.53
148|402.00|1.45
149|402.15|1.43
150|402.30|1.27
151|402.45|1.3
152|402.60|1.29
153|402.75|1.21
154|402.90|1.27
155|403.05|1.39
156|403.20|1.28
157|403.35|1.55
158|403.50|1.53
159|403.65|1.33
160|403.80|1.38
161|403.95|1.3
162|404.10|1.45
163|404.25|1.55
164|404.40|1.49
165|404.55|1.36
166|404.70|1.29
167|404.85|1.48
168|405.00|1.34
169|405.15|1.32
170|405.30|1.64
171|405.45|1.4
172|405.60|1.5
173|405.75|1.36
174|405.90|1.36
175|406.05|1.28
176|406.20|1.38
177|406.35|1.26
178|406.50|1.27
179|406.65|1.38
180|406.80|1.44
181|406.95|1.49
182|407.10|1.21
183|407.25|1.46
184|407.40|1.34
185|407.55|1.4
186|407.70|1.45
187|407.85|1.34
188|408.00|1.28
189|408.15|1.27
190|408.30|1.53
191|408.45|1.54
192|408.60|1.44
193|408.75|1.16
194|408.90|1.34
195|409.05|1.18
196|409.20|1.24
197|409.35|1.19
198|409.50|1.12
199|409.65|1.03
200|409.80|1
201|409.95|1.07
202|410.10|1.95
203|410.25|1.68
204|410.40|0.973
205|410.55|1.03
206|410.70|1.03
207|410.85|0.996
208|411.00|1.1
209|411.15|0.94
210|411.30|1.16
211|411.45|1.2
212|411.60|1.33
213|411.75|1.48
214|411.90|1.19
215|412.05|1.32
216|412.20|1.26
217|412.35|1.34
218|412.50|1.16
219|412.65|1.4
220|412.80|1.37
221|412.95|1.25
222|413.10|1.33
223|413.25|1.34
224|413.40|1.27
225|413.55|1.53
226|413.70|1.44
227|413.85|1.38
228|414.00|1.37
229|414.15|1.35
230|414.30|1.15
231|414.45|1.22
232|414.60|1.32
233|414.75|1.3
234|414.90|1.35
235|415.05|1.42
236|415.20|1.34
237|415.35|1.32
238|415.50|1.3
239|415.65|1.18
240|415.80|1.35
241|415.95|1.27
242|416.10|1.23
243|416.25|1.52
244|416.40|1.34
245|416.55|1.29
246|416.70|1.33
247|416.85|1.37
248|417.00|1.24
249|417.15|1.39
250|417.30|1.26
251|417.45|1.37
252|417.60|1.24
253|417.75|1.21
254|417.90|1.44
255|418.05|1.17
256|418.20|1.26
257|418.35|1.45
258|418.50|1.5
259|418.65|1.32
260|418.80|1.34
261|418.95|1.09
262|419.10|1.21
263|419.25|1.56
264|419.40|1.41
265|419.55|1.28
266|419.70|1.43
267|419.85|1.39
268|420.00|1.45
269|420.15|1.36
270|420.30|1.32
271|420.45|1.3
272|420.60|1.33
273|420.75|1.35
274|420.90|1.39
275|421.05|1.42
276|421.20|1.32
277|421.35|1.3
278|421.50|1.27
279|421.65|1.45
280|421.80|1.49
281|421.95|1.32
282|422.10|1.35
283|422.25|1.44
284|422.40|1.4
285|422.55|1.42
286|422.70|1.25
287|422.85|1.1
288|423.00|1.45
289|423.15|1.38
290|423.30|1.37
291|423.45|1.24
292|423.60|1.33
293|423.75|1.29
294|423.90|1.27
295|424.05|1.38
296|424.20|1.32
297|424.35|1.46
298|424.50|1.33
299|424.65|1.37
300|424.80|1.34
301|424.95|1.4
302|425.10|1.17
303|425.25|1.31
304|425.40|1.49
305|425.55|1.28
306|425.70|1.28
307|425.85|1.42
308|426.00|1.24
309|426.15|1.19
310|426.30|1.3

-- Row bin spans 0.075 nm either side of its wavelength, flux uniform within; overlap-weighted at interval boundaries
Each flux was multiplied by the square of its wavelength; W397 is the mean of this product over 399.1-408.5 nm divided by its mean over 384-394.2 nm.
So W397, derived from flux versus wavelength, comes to 1.24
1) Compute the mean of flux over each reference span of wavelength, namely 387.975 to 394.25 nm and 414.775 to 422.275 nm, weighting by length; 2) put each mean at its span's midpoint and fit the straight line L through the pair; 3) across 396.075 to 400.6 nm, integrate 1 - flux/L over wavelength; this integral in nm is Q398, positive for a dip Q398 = 0.131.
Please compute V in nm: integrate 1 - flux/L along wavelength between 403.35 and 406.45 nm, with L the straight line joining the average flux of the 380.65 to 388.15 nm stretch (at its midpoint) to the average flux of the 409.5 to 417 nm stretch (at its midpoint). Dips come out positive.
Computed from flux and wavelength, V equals -0.36 nm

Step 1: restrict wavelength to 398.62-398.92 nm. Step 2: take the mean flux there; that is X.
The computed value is 1.35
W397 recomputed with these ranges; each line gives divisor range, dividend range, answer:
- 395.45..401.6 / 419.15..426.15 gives 1.25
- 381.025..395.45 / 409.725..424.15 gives 1.27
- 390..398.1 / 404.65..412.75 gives 1.19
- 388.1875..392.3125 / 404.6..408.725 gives 1.26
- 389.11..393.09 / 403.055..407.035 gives 1.23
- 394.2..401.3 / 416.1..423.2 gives 1.24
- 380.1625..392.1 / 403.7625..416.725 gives 1.26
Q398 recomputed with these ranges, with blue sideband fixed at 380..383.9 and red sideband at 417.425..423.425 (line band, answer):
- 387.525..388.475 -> 0.04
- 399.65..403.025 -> -0.36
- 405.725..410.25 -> -0.21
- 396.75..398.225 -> 0.22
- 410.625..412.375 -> 0.14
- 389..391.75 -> -0.06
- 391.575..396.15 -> -0.07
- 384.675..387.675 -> -0.39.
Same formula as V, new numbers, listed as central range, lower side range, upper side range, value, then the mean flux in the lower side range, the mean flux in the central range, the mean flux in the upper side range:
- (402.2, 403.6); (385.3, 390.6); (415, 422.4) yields -0.097 nm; 1.18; 1.34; 1.34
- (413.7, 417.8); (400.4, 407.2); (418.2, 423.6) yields 0.147 nm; 1.39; 1.31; 1.35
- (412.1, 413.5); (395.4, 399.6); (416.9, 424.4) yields -0.035 nm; 1.15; 1.31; 1.34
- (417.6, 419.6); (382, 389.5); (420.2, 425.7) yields -0.003 nm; 1.15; 1.32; 1.34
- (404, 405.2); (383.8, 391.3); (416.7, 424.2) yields -0.134 nm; 1.19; 1.41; 1.34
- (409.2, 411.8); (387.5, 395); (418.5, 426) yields 0.184 nm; 1.18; 1.19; 1.35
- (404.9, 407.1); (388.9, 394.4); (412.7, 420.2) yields -0.184 nm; 1.2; 1.38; 1.33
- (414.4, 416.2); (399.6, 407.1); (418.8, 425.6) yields 0.073 nm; 1.38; 1.3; 1.35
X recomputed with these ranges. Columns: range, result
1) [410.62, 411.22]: 1.02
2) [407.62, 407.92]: 1.4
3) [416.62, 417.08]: 1.31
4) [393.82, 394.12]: 1.36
